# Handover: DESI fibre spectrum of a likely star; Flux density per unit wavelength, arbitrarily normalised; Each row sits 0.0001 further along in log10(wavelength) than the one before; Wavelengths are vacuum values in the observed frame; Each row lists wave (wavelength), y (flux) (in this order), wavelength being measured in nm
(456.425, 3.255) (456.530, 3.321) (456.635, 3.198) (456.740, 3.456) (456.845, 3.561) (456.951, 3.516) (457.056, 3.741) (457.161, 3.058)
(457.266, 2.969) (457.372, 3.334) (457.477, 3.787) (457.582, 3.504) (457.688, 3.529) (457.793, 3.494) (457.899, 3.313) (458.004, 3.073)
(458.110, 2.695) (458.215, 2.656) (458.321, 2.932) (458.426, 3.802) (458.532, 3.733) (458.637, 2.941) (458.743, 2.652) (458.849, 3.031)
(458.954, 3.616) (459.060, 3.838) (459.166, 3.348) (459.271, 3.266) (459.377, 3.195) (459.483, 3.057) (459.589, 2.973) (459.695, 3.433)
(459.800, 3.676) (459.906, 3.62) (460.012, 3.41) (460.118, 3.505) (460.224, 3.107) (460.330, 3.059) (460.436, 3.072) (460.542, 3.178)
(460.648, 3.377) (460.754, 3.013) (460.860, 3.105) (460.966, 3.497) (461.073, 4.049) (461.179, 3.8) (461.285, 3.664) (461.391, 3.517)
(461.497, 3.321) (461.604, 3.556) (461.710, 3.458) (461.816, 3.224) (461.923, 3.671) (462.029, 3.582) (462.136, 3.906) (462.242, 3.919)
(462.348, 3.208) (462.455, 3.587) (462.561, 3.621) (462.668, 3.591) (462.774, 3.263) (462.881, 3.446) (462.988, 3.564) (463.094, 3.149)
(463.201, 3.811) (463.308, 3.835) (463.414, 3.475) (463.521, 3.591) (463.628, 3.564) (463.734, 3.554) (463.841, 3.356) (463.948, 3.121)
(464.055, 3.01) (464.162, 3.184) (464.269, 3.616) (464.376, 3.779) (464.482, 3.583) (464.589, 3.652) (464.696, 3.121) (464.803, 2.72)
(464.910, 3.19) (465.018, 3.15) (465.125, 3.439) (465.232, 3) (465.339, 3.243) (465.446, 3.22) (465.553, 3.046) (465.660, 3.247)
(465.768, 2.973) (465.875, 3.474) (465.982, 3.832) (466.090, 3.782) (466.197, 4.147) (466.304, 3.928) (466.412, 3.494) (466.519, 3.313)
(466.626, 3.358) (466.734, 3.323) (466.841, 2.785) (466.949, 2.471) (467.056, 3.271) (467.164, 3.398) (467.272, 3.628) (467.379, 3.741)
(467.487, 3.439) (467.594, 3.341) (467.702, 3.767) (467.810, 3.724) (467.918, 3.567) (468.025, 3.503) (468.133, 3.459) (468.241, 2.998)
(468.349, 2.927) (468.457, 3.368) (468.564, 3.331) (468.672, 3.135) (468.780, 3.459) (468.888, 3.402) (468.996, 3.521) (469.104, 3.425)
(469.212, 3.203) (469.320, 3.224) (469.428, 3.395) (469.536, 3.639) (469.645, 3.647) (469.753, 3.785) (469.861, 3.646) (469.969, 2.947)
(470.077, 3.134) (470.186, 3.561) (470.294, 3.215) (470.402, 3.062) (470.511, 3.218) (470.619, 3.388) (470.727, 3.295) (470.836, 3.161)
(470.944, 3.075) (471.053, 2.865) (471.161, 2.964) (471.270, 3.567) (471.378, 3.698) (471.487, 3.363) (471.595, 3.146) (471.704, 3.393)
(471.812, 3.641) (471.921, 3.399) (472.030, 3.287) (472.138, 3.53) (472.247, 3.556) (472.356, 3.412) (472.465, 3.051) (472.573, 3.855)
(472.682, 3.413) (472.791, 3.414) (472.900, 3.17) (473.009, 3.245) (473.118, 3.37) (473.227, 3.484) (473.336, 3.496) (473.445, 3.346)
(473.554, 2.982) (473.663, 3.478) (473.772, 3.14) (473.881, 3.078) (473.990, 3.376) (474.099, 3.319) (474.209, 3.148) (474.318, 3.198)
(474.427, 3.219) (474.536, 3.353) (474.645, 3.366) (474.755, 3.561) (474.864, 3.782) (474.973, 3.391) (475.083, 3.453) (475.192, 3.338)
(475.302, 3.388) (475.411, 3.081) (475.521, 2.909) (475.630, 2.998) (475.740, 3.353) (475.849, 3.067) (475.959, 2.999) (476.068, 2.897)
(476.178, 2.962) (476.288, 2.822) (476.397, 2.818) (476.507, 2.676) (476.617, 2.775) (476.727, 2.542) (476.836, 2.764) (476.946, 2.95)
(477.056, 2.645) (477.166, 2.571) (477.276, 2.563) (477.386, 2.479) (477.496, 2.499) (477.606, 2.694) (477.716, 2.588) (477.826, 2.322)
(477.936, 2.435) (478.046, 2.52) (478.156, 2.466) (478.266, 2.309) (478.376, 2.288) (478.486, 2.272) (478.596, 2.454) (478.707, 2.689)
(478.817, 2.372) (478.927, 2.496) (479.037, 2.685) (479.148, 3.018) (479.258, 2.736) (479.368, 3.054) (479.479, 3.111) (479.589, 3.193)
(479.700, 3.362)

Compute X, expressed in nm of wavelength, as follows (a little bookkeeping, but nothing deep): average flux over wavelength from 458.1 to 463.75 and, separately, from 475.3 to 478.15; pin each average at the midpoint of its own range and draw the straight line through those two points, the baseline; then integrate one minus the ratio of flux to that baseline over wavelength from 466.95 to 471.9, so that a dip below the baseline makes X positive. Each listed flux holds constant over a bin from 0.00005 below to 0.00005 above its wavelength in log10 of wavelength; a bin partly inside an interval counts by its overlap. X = -0.48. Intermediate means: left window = 3.41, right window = 2.76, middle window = 3.36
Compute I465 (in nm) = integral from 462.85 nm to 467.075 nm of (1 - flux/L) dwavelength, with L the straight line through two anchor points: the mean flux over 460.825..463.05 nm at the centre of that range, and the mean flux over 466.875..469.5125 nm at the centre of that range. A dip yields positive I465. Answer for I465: 0.11 nm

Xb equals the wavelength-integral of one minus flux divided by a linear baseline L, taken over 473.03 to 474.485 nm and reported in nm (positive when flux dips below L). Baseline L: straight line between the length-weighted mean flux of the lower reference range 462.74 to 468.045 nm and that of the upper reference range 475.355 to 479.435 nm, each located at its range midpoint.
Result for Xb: -0.18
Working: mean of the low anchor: 3.4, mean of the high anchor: 2.7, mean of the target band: 3.28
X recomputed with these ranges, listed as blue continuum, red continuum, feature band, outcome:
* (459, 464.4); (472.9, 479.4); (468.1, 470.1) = -0.11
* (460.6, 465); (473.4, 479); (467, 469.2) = -0.12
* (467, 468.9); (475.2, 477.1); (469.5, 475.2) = -0.36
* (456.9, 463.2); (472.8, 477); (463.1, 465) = -0.05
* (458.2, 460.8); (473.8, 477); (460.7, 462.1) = -0.11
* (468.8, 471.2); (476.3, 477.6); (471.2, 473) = -0.18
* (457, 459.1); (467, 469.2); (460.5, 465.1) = -0.15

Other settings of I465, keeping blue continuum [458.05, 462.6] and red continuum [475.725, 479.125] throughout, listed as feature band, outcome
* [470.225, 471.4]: -0.120 nm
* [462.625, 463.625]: -0.085 nm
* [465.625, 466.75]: -0.154 nm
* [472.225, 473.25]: -0.199 nm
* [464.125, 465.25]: -0.050 nm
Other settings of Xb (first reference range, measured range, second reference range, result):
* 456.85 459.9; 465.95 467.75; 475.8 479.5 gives -0.27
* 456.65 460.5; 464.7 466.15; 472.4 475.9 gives 0.02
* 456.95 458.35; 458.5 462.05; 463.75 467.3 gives -0.09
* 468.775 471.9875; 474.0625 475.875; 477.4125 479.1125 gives -0.29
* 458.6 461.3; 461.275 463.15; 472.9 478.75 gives -0.14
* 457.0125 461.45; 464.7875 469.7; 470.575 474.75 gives -0.06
